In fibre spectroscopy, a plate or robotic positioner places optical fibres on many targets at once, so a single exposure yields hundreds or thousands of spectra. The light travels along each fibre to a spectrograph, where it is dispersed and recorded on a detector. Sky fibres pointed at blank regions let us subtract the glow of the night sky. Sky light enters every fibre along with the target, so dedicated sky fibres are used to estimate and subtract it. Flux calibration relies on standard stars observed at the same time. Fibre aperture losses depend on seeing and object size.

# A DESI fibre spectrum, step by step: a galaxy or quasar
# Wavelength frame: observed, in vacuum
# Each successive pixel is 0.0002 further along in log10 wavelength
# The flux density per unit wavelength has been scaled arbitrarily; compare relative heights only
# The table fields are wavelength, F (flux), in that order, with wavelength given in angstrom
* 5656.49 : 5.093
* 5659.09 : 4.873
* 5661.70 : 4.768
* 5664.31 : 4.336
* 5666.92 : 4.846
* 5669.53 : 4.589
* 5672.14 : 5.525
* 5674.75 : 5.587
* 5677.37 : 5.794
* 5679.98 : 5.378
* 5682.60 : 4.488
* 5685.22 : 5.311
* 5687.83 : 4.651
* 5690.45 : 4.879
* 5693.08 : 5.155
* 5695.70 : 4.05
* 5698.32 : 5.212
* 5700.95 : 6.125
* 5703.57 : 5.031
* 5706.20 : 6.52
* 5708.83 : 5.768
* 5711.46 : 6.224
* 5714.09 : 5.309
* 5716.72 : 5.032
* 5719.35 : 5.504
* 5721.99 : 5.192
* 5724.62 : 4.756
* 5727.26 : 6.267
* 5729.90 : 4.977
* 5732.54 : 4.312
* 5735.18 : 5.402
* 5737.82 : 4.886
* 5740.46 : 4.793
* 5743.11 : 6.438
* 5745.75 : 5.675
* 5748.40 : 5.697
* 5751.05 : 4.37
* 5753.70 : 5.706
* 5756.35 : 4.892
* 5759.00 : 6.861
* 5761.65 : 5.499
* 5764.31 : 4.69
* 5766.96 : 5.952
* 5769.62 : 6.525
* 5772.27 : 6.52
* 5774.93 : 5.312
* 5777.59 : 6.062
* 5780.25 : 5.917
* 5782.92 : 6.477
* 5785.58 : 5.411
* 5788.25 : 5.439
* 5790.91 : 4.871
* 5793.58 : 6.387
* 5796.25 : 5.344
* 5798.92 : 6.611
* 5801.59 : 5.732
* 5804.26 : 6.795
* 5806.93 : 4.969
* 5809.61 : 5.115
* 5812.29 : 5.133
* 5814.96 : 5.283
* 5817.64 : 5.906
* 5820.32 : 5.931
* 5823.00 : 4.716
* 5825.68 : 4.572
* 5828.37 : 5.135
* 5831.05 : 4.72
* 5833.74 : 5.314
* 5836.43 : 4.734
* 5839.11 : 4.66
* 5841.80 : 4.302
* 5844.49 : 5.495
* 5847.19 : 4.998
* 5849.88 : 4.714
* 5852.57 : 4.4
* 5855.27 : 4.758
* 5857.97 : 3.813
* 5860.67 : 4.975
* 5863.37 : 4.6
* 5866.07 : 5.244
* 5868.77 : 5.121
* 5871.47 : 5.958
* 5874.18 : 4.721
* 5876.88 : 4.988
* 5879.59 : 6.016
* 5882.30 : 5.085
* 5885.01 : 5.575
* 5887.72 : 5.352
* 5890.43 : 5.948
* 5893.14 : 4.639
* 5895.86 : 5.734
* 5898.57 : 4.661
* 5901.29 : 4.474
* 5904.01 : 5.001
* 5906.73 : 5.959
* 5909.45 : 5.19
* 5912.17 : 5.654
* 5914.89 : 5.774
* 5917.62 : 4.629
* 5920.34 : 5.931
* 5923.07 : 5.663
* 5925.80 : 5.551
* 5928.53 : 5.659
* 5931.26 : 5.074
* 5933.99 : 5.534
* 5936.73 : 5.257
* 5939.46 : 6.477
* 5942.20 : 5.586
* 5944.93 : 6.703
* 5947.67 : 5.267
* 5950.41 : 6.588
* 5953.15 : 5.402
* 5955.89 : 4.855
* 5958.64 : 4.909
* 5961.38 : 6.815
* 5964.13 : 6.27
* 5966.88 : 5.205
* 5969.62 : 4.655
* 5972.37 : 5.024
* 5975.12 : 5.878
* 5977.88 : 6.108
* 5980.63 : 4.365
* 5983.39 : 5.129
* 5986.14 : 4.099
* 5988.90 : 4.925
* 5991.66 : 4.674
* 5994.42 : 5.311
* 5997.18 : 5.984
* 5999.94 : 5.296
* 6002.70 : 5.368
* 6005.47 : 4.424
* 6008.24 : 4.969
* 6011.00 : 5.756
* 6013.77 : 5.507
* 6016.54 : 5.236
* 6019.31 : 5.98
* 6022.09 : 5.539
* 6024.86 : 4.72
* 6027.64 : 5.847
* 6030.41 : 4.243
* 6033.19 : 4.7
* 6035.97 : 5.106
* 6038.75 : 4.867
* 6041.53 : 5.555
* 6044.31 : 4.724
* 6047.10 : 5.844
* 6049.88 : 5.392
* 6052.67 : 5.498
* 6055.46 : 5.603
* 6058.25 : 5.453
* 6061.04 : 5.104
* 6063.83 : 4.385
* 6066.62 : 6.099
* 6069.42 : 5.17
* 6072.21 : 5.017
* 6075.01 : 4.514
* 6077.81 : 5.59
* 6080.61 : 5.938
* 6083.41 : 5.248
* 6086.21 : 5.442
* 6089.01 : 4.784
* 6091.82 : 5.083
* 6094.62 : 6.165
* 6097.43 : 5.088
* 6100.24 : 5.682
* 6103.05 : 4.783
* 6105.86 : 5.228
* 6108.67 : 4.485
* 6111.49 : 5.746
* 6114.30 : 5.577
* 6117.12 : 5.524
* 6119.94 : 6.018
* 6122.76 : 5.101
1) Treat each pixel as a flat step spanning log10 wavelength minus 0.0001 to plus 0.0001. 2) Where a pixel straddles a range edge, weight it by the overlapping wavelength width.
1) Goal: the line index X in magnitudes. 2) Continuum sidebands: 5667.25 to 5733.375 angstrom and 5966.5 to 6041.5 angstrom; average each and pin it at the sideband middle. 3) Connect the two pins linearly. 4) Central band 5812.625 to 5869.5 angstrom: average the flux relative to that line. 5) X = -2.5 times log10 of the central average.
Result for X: 0.06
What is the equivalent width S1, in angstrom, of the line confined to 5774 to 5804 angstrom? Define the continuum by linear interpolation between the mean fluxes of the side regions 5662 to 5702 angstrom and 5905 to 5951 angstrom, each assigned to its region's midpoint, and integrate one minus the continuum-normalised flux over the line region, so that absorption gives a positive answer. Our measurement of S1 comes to -2.9 angstrom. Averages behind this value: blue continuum 5.05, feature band 5.82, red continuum 5.66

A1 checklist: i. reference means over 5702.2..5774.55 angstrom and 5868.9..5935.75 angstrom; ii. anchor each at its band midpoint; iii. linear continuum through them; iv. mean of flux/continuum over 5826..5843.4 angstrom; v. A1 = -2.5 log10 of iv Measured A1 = 0.13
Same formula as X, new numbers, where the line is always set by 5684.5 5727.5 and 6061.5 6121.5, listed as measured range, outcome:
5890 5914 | 0.02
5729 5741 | 0.10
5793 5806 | -0.15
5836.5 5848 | 0.10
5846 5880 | 0.09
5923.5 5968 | -0.08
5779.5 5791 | -0.07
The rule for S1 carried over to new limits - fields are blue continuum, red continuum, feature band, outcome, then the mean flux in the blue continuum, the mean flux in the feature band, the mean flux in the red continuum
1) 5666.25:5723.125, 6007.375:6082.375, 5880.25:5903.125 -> 0.32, 5.29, 5.2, 5.27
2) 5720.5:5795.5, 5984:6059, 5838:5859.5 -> 3.10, 5.54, 4.64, 5.21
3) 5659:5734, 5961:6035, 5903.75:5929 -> -1.41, 5.19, 5.52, 5.24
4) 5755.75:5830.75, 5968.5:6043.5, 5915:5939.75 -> -0.78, 5.64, 5.5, 5.16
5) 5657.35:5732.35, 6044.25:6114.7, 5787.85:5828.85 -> -2.12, 5.21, 5.5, 5.3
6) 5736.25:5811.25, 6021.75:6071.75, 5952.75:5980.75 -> -0.59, 5.67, 5.45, 5.2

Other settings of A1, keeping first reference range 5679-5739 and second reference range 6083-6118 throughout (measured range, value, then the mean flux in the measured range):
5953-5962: -0.026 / 5.4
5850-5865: 0.160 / 4.54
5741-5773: -0.090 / 5.7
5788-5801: -0.100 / 5.76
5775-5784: -0.150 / 6.02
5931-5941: -0.074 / 5.64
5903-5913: -0.039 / 5.46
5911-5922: -0.047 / 5.5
